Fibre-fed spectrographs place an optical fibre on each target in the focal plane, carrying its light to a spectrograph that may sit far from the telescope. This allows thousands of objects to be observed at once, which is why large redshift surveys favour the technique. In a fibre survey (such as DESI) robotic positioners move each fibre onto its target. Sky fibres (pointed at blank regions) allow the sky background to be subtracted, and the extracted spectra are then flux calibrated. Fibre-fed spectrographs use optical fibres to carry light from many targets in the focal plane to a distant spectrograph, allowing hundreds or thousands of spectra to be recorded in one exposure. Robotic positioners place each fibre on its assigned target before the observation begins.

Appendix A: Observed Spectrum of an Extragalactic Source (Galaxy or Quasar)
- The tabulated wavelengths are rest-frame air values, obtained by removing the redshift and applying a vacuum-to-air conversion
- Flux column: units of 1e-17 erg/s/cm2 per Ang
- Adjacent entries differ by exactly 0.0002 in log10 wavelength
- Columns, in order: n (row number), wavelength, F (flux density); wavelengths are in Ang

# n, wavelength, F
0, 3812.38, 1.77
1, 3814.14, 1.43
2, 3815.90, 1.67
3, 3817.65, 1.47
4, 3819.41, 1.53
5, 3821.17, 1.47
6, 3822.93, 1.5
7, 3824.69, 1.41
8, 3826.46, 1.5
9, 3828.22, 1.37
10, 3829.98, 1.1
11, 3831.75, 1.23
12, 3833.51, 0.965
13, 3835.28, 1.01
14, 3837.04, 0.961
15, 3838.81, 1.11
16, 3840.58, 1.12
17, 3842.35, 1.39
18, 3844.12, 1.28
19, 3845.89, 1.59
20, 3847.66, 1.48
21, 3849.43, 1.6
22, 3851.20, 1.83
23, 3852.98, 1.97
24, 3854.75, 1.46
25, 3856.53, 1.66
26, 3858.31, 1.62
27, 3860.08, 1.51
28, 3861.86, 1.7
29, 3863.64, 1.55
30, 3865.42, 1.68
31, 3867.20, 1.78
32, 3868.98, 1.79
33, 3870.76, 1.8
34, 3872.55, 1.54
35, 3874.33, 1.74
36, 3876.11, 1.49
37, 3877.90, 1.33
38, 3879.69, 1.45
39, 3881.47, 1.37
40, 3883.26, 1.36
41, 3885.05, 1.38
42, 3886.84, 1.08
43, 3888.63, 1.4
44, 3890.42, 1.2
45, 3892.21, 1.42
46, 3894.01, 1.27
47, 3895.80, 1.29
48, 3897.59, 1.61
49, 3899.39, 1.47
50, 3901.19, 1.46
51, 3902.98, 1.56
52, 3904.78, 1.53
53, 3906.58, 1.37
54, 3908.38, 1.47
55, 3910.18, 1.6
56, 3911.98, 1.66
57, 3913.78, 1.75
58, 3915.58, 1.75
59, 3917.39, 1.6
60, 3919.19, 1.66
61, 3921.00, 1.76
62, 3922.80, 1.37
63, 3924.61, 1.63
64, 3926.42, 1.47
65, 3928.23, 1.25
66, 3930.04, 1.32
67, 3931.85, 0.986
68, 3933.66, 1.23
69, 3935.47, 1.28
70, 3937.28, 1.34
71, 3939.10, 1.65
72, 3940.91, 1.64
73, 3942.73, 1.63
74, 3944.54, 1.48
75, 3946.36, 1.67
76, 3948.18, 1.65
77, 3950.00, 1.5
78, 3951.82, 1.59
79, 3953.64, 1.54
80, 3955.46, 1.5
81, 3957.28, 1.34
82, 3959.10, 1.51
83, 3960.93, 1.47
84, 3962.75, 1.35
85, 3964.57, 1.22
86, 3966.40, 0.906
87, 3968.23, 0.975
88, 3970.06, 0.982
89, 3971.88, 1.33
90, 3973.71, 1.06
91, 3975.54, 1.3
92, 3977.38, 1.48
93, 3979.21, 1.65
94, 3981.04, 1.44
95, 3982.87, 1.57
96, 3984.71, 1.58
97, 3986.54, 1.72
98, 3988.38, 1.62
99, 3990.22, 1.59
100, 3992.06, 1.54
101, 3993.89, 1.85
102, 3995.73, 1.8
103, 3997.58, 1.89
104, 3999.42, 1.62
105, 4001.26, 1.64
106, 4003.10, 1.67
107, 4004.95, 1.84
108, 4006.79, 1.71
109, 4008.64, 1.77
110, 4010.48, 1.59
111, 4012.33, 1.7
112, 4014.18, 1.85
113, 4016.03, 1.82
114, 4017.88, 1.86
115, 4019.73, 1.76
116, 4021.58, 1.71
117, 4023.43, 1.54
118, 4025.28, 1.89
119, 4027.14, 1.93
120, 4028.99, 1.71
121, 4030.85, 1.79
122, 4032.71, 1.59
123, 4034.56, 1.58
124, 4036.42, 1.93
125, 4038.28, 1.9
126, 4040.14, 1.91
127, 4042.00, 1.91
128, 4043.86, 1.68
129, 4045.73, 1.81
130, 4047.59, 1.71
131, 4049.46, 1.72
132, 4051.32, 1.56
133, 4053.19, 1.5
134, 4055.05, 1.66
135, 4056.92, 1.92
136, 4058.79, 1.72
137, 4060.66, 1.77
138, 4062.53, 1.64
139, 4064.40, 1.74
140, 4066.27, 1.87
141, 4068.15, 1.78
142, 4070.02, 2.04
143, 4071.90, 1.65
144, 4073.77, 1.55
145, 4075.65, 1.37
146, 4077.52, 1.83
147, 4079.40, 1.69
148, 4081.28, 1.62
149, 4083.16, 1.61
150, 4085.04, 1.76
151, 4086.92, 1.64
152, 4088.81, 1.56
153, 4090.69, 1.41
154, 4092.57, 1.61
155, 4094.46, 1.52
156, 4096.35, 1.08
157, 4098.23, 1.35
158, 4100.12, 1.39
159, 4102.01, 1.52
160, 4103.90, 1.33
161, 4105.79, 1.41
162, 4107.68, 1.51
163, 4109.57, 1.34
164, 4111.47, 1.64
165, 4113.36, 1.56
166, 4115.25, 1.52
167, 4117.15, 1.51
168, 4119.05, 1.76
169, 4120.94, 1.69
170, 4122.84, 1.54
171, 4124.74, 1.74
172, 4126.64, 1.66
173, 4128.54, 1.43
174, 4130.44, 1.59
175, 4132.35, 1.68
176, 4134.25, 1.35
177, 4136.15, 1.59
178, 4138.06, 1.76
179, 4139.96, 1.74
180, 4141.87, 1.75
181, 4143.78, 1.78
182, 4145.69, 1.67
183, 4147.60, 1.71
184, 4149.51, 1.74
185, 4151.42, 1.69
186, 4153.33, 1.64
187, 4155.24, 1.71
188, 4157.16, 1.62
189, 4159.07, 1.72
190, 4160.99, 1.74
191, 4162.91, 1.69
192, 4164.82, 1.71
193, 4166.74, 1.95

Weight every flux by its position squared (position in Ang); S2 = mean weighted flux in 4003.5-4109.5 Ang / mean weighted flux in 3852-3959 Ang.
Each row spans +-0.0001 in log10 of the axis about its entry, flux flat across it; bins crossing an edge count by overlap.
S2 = 1.2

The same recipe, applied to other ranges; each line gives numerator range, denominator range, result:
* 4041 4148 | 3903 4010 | 1.15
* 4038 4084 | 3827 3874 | 1.30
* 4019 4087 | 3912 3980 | 1.28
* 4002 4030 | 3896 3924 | 1.18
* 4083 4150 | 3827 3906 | 1.23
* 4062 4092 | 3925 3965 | 1.24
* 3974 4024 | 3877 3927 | 1.19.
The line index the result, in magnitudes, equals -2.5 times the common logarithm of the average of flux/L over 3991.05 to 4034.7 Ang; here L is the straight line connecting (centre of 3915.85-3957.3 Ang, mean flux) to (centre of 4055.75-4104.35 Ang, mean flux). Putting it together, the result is -0.12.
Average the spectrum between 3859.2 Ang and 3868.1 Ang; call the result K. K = 1.64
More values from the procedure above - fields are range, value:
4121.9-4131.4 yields 1.59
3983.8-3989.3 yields 1.64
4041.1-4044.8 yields 1.79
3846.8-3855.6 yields 1.67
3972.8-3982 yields 1.39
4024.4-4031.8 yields 1.83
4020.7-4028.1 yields 1.77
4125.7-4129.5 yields 1.55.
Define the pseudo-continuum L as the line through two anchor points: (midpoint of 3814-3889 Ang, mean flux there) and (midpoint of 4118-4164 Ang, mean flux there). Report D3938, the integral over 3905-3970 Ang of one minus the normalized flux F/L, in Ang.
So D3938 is 2.8 Ang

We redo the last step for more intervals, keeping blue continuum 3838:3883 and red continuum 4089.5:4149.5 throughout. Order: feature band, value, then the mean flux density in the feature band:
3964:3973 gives 2.8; 1.08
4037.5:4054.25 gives -2.0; 1.74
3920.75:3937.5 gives 2.2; 1.35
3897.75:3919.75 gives -0.3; 1.57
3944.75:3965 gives 0.8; 1.49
